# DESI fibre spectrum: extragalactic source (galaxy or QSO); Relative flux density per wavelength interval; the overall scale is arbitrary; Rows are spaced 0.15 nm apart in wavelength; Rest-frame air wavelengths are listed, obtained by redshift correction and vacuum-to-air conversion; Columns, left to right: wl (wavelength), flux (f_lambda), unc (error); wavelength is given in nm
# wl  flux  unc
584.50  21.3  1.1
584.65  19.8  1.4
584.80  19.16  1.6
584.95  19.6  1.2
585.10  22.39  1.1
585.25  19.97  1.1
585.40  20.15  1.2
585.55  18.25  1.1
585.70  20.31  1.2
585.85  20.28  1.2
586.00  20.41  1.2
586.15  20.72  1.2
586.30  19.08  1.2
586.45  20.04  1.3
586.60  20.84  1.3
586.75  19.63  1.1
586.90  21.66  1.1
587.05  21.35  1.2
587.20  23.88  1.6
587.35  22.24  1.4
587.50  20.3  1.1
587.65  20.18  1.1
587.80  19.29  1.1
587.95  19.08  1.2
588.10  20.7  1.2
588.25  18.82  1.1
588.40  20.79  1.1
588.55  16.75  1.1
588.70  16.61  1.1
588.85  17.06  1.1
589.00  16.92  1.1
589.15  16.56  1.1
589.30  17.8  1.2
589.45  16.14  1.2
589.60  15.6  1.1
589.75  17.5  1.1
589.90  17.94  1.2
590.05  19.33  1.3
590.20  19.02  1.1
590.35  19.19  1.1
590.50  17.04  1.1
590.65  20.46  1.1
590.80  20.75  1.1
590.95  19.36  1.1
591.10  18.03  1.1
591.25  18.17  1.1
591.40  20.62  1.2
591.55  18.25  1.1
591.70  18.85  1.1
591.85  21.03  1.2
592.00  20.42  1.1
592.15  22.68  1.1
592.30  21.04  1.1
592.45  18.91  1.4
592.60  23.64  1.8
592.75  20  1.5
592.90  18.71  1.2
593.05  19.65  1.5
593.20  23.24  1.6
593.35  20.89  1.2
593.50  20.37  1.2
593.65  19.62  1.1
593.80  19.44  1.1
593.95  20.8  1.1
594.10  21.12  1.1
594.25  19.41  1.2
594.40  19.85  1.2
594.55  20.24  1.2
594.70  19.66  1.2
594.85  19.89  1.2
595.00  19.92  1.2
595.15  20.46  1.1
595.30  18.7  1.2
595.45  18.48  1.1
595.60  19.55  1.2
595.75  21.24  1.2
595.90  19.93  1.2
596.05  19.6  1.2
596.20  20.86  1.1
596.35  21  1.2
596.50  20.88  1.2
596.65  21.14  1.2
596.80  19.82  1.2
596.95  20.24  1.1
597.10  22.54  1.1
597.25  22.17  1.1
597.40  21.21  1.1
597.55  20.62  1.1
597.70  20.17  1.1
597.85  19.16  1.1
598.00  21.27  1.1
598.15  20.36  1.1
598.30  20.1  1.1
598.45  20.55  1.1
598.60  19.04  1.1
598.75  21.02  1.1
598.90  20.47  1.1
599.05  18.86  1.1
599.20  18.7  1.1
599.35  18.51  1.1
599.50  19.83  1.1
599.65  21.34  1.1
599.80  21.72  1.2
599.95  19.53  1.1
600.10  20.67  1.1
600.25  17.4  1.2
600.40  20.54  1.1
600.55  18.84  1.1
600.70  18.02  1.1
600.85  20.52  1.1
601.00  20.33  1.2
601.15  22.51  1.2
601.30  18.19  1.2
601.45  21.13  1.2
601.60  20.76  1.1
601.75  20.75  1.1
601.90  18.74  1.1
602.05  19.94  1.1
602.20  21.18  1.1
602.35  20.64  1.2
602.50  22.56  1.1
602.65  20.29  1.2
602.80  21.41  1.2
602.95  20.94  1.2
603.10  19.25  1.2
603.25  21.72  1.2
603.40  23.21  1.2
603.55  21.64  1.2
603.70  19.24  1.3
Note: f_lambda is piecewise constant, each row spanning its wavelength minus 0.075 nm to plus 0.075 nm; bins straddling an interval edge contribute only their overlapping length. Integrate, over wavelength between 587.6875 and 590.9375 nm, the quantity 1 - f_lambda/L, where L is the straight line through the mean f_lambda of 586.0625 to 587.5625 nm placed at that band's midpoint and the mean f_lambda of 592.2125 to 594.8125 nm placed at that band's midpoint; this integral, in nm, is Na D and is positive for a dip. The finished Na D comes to 0.38 nm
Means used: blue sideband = 21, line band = 18.3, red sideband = 20.4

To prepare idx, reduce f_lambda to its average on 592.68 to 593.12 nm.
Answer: 19.4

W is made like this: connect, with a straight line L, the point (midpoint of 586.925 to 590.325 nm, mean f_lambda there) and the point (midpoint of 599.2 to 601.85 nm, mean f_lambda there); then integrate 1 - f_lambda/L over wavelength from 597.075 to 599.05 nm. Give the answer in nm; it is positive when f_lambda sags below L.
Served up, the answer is -0.08 nm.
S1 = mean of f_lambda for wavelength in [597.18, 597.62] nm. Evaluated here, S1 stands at 21.3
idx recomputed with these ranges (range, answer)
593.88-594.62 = 20.3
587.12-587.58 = 22.1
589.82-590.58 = 18.5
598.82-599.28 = 19.4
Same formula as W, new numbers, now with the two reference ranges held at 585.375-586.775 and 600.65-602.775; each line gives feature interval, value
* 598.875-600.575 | 0.057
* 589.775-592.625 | 0.073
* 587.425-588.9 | 0.077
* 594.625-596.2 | 0.036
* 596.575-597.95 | -0.032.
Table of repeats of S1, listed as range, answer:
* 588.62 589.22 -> 16.8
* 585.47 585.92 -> 19.6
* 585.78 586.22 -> 20.5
